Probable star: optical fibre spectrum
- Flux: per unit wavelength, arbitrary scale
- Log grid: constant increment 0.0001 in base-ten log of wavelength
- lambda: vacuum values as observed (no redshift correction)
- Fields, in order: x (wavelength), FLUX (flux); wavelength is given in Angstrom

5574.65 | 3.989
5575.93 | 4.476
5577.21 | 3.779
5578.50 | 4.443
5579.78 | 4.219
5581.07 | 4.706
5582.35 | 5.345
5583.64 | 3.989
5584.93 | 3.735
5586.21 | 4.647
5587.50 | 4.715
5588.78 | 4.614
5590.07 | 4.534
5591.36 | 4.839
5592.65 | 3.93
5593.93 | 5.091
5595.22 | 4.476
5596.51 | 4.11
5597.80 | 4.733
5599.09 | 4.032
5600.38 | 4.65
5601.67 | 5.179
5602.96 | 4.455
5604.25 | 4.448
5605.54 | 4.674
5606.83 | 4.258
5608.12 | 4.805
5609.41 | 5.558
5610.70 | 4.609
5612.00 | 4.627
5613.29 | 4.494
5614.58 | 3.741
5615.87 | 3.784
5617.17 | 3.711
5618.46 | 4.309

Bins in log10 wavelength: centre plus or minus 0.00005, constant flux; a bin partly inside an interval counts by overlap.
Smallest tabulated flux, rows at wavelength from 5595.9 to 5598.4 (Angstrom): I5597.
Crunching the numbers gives 4.11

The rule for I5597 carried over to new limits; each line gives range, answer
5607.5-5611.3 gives 4.609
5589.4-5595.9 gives 3.93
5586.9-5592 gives 4.534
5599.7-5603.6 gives 4.455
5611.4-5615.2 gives 3.741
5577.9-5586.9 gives 3.735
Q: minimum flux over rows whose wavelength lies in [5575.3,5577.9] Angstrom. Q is 3.779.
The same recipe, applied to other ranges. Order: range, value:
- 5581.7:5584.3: 3.989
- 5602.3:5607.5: 4.258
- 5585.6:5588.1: 4.647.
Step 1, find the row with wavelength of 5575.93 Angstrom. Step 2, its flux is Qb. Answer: 4.476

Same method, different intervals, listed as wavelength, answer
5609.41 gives 5.558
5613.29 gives 4.494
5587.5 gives 4.715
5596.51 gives 4.11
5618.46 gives 4.309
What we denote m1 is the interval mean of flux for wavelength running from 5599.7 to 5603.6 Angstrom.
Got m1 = 4.75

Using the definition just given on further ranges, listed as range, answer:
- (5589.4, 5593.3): 4.44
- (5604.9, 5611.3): 4.79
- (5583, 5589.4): 4.34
